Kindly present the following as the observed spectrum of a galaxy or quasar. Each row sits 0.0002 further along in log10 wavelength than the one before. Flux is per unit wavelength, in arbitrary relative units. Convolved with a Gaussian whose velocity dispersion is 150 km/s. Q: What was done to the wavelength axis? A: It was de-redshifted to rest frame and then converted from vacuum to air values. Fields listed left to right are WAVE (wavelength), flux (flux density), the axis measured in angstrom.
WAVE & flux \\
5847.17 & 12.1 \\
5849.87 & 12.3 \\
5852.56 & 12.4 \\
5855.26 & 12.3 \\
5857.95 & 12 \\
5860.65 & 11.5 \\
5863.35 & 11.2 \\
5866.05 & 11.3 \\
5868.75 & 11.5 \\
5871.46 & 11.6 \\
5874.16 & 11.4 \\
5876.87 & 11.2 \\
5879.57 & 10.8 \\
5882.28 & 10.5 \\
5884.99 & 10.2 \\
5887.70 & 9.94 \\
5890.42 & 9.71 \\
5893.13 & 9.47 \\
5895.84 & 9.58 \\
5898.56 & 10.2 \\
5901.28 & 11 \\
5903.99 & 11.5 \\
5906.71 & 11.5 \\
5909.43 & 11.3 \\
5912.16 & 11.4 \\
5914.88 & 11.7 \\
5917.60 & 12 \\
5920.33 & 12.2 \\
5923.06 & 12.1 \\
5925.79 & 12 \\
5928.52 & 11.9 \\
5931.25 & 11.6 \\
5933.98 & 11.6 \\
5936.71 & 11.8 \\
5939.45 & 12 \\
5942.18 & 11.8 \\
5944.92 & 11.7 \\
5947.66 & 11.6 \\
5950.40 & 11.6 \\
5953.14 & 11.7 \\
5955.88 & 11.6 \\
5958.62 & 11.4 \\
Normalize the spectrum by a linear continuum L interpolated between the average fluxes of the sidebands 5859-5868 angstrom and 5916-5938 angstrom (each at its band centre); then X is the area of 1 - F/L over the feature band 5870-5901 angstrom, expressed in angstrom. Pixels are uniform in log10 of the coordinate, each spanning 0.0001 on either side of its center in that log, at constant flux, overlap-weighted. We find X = 2.97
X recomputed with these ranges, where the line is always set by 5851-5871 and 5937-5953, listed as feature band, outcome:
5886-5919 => 2.72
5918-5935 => -0.25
